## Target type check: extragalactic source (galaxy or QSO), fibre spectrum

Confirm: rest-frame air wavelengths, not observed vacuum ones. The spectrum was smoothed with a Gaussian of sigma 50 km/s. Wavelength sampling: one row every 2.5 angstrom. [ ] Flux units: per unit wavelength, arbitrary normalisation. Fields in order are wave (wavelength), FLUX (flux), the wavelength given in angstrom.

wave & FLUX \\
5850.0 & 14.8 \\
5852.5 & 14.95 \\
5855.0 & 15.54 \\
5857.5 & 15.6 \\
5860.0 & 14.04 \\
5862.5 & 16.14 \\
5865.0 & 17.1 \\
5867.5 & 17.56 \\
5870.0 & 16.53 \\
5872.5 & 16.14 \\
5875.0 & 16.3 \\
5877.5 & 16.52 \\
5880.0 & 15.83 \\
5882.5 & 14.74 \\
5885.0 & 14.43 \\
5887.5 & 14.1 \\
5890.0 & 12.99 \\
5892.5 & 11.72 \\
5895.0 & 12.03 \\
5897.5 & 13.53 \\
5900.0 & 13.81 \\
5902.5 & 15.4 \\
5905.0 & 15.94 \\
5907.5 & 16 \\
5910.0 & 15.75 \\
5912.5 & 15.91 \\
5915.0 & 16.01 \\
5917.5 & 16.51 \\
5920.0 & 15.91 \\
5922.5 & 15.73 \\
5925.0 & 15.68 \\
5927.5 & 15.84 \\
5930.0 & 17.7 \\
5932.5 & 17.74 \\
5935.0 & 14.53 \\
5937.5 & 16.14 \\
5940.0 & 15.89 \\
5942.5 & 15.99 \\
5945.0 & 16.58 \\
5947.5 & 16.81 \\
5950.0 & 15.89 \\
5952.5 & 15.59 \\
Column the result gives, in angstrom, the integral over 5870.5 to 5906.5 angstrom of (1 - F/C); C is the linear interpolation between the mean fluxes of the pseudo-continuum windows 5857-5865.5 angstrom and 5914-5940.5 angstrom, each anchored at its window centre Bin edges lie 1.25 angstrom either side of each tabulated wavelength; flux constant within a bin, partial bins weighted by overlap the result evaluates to 2.8 angstrom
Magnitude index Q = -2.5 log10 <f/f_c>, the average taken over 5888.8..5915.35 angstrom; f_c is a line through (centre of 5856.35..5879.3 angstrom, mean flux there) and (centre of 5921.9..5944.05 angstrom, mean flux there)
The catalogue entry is 0.13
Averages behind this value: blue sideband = 16.2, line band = 14.4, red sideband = 16.2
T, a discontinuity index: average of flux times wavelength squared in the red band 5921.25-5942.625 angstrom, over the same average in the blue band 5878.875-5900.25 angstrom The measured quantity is 1.2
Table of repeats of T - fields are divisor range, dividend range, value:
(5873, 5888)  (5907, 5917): 1.05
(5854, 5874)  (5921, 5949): 1.03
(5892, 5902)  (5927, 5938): 1.28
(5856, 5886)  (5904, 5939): 1.03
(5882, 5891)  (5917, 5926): 1.15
